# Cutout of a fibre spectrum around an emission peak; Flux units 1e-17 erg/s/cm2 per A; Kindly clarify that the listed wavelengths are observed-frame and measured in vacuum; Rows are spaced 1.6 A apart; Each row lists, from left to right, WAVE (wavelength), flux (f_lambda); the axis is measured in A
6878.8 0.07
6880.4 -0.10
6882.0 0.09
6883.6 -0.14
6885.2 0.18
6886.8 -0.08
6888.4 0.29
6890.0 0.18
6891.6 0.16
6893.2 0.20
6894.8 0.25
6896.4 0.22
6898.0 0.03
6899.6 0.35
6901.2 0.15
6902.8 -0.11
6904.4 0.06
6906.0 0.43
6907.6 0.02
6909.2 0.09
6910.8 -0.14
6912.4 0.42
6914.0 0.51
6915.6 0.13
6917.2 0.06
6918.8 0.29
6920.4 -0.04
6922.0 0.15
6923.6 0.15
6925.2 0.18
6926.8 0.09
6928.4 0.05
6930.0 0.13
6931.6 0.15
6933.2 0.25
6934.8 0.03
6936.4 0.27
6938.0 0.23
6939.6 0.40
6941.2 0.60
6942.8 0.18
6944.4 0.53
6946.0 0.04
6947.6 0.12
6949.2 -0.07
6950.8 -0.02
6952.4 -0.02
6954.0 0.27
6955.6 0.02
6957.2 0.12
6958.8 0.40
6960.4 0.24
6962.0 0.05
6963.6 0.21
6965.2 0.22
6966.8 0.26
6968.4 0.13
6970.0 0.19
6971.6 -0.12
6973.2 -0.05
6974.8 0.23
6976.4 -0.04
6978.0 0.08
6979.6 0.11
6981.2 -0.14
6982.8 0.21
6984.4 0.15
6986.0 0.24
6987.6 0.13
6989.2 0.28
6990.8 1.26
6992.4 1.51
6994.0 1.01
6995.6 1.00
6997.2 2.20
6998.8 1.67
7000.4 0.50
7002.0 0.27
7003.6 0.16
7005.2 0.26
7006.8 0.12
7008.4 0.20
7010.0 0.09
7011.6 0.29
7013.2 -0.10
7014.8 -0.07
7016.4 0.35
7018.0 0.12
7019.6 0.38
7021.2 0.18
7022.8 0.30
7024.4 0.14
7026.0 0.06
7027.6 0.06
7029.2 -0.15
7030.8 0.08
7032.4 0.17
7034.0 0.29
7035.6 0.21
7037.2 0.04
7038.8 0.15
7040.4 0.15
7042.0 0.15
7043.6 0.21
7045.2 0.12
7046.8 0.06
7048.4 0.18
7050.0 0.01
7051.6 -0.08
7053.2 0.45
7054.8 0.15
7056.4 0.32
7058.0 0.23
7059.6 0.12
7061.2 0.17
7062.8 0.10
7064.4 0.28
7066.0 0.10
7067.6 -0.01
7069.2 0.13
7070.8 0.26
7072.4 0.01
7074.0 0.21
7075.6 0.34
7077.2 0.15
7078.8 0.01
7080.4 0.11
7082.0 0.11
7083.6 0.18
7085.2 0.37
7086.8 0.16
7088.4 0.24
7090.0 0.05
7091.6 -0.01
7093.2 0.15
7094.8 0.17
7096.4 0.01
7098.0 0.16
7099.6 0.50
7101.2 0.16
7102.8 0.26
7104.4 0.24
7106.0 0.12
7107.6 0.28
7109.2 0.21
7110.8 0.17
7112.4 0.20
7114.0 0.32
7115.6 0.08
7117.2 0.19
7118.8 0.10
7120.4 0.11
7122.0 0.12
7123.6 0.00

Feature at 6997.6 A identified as [O II]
